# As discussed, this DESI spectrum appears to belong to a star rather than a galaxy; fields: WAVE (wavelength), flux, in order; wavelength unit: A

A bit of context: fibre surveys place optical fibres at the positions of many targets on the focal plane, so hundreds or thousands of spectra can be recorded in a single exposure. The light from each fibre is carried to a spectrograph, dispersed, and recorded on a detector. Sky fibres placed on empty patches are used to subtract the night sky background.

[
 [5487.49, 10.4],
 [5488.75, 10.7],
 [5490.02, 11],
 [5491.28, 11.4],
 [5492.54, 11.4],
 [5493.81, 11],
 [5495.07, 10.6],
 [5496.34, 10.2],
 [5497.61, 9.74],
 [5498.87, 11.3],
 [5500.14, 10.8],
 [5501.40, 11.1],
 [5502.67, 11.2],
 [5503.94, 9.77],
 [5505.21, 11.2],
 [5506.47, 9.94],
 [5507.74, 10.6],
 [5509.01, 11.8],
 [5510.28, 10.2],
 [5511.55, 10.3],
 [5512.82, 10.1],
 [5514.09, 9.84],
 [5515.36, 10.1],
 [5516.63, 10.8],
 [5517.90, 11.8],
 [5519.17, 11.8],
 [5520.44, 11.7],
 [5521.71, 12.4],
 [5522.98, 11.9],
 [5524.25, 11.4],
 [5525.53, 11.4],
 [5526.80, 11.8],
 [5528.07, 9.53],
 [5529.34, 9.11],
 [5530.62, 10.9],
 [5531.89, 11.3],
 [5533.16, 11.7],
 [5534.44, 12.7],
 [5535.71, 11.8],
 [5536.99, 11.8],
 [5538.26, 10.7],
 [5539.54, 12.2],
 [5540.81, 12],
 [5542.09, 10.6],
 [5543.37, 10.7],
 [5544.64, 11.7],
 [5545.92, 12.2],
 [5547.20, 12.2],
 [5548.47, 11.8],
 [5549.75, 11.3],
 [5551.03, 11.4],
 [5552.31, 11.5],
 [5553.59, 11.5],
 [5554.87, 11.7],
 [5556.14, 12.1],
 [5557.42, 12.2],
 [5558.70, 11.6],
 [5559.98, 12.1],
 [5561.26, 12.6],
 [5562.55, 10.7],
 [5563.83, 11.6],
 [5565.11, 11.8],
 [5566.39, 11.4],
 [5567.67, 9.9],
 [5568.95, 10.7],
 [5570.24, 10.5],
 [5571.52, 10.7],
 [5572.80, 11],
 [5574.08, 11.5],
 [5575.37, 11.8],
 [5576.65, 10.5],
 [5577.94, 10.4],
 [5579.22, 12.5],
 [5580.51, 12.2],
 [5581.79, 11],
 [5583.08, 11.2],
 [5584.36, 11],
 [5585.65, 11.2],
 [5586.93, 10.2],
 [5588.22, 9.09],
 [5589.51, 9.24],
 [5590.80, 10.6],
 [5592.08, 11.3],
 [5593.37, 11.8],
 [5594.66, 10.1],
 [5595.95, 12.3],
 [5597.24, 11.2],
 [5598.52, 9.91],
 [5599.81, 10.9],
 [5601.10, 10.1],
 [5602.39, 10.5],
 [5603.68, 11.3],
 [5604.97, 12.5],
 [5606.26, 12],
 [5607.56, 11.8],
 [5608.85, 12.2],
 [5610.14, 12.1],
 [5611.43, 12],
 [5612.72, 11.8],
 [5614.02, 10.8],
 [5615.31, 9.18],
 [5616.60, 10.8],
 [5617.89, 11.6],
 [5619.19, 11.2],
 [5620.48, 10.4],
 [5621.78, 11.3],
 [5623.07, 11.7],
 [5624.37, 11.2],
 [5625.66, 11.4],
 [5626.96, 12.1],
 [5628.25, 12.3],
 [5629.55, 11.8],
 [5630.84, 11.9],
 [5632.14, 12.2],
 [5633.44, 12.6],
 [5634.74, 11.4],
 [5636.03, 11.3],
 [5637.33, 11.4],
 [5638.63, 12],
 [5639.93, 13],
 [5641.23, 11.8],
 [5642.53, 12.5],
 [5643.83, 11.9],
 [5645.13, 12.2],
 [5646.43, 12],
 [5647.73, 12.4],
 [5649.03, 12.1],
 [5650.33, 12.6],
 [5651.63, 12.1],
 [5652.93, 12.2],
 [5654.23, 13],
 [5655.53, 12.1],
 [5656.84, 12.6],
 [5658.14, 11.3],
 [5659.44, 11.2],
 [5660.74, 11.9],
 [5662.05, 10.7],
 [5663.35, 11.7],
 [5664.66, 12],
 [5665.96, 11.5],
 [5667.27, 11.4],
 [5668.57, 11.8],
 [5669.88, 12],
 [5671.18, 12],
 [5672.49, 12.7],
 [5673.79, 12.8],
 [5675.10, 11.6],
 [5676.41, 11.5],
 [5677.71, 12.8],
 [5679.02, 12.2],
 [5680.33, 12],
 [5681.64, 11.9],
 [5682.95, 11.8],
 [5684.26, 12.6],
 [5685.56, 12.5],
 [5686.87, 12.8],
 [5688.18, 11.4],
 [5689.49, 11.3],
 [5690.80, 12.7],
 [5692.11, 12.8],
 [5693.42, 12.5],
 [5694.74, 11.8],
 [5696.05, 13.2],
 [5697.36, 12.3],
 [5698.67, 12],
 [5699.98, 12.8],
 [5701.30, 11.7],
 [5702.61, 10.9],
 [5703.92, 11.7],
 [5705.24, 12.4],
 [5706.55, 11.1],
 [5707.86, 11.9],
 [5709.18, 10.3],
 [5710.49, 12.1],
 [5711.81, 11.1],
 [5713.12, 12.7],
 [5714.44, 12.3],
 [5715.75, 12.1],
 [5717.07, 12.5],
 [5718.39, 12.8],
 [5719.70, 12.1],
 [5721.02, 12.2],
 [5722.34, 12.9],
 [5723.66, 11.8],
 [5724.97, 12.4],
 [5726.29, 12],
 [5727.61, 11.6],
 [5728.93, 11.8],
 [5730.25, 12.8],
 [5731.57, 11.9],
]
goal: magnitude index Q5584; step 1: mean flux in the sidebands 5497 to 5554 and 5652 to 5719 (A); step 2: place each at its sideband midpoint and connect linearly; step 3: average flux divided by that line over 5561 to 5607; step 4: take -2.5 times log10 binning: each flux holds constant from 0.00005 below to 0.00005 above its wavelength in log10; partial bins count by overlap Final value 0.04 mag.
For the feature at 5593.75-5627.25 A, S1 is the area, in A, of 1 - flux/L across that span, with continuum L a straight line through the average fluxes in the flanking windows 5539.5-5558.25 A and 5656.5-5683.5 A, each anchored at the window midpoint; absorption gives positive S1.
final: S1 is 1.5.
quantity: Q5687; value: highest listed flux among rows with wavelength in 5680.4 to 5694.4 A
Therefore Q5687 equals 12.8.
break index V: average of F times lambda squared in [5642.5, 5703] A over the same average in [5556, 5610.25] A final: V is 1.12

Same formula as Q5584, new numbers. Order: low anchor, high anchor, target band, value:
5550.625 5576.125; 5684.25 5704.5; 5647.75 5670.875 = 0.01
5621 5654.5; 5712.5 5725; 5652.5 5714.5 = 0.02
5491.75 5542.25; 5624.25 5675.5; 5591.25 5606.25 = 0.05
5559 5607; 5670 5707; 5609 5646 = -0.01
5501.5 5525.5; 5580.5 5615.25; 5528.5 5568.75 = -0.05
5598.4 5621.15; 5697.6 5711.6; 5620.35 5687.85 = -0.05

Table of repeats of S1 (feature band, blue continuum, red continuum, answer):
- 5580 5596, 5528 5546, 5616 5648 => 1.0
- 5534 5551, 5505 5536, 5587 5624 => -0.9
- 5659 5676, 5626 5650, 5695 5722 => 0.3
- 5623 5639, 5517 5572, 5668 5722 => 0.0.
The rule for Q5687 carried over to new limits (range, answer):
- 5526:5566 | 12.7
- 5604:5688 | 13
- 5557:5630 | 12.6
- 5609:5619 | 12.1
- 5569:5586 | 12.5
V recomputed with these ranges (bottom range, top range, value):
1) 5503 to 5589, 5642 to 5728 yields 1.13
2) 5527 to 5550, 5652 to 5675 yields 1.10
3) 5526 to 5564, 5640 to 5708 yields 1.10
